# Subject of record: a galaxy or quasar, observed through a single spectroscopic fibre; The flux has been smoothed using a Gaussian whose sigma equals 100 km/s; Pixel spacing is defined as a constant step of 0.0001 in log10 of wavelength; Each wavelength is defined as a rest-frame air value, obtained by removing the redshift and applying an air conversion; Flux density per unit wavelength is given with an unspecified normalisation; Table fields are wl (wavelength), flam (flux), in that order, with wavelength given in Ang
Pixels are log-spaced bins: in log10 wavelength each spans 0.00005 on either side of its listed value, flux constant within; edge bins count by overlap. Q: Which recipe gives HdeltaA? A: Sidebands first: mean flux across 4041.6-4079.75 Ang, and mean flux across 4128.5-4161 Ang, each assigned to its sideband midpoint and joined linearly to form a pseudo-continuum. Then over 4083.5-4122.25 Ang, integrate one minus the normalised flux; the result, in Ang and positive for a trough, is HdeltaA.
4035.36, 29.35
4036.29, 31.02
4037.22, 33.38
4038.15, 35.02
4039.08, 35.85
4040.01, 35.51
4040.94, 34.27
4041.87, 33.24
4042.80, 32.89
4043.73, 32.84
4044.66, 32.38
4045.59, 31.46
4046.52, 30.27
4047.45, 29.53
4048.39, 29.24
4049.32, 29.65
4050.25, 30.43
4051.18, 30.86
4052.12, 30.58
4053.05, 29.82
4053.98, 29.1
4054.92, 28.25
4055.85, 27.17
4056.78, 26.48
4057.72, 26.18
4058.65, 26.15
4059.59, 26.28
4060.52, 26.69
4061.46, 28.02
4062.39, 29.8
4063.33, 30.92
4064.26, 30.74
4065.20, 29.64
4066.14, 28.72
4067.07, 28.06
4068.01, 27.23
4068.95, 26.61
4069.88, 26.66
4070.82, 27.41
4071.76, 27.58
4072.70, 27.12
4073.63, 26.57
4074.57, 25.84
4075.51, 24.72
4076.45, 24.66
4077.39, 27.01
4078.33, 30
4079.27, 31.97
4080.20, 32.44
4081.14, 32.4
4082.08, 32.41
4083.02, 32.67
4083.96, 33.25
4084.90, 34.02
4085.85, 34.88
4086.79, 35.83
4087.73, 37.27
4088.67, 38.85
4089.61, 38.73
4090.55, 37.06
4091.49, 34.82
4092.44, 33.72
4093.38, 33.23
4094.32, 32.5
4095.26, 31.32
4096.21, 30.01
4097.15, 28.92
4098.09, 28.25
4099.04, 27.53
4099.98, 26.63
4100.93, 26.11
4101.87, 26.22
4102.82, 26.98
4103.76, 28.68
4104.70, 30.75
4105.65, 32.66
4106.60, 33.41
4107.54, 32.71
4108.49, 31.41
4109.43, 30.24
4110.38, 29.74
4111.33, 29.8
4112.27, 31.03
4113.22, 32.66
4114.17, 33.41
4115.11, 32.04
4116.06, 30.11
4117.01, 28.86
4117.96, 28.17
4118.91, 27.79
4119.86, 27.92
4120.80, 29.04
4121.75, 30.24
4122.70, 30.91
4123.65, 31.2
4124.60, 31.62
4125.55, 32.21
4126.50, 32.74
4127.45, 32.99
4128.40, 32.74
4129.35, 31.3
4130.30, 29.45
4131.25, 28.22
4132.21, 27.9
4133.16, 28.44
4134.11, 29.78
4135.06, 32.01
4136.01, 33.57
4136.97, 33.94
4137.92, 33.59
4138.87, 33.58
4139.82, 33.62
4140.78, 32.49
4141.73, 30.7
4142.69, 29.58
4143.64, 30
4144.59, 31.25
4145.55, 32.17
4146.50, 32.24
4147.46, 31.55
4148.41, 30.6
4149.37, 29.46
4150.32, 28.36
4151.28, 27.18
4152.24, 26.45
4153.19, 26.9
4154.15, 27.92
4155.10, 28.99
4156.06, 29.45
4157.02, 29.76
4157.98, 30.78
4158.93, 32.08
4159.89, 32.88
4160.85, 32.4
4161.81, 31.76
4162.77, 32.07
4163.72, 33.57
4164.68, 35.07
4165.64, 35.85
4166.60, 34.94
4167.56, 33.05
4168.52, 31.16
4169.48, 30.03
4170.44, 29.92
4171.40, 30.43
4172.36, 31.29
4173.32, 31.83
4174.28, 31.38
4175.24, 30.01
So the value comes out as -2.3 Ang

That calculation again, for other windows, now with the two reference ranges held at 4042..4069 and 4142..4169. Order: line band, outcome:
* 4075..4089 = -1.1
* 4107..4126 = -0.2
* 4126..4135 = 0.0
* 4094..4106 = 0.5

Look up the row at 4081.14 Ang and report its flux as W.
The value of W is 32.4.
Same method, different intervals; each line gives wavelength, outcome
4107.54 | 32.71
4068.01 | 27.23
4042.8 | 32.89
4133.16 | 28.44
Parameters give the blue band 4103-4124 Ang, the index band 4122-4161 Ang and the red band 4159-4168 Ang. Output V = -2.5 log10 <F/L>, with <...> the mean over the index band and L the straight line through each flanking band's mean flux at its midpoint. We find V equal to 0.05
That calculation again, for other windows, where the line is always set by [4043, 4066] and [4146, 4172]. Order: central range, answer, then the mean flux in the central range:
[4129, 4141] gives -0.03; 31.3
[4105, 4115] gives -0.05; 31.7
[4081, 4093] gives -0.18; 35.1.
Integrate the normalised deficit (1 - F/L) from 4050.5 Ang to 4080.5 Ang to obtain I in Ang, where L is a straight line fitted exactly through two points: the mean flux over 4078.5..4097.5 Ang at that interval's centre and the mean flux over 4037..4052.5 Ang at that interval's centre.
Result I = 4.4 Ang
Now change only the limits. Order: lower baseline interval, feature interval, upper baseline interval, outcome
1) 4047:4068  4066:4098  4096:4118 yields -1.9 Ang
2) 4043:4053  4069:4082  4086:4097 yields 2.0 Ang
